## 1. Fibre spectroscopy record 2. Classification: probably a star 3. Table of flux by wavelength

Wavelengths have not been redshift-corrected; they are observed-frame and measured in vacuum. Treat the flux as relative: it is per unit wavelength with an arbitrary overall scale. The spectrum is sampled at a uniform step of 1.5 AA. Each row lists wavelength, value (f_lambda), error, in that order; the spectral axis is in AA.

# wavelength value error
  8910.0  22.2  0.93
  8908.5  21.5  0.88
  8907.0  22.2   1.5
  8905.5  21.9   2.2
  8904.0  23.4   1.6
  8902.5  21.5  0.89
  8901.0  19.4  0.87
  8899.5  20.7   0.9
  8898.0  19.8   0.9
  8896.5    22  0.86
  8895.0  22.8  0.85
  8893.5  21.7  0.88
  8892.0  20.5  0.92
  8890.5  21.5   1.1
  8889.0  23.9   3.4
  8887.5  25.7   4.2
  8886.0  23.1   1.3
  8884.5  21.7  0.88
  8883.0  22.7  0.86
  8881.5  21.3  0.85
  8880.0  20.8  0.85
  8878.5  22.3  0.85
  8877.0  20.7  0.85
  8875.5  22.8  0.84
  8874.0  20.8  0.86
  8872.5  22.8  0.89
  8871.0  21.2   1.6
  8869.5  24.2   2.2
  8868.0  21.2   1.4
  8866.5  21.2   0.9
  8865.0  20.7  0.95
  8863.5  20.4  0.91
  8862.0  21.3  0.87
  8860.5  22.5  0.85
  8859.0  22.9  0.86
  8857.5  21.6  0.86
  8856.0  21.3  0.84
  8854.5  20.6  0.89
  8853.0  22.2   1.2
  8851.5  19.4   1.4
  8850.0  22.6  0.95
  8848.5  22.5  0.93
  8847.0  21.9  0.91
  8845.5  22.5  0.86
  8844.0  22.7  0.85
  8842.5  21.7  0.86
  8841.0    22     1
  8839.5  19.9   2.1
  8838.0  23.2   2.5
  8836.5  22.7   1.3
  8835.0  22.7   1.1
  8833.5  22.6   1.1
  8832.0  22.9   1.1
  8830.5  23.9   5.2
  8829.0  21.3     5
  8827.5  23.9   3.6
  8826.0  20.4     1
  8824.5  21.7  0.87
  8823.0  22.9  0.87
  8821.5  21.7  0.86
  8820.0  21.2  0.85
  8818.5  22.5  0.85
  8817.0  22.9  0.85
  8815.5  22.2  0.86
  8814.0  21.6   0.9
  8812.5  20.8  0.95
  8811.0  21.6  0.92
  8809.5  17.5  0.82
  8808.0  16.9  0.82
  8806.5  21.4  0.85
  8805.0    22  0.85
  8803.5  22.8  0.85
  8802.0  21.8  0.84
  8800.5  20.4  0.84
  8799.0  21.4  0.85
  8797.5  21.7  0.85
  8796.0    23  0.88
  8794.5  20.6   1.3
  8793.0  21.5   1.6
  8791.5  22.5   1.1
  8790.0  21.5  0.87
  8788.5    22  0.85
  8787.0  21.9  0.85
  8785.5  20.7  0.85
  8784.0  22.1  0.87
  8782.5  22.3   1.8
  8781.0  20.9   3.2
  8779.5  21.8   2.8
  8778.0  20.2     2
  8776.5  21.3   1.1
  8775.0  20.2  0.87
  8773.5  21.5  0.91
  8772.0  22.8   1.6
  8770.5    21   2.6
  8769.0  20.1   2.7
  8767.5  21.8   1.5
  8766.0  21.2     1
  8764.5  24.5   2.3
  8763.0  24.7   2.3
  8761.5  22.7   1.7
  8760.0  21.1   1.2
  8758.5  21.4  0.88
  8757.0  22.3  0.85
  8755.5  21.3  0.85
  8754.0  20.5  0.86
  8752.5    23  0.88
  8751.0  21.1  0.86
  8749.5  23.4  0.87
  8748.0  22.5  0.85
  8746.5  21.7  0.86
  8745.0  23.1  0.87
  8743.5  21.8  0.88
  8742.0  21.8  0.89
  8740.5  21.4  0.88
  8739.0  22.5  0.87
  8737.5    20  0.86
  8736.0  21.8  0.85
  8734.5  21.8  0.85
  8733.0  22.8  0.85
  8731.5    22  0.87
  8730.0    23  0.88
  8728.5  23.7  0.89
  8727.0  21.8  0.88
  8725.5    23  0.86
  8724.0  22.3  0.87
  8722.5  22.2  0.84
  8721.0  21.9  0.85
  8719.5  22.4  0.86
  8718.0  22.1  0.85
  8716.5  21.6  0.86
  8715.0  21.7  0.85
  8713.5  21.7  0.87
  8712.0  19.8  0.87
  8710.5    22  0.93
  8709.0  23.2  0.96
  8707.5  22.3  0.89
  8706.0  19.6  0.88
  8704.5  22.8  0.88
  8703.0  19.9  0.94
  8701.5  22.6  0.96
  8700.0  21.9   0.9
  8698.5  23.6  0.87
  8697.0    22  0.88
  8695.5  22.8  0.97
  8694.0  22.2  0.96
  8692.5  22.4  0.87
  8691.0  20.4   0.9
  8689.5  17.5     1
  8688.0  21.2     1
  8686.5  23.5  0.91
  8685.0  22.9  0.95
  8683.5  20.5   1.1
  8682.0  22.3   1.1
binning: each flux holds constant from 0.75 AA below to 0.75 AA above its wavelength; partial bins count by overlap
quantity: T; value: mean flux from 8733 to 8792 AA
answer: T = 21.8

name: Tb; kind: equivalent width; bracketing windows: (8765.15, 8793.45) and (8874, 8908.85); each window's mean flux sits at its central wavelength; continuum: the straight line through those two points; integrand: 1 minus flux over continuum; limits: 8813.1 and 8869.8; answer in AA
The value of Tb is -0.7 AA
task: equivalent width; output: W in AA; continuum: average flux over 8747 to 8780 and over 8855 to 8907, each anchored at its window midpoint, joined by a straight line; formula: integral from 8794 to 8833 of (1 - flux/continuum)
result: 0.44 AA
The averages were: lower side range 21.8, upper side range 21.8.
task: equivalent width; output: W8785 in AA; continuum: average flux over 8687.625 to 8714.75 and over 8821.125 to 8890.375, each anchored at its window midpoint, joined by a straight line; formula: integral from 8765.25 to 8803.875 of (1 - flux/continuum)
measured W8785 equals 0.6 AA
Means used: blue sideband 21.6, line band 21.5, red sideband 22.1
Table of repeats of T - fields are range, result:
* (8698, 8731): 22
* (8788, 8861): 21.8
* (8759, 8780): 21.8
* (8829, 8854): 22.2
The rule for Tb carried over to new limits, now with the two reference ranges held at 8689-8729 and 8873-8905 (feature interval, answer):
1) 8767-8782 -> 0.5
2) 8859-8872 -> 0.1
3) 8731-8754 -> -0.2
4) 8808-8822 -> 0.5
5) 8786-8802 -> 0.2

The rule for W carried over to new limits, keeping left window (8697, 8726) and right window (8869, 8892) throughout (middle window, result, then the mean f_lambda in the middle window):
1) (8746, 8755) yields 0.0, 22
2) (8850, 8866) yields 0.6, 21.3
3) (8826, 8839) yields -0.3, 22.7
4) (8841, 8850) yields 0.0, 22.3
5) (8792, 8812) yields 1.0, 21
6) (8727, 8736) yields -0.2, 22.5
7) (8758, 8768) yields -0.2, 22.5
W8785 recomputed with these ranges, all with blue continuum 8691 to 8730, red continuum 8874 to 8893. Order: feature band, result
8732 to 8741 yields 0.14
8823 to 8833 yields -0.12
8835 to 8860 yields 0.30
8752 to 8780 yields 0.44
